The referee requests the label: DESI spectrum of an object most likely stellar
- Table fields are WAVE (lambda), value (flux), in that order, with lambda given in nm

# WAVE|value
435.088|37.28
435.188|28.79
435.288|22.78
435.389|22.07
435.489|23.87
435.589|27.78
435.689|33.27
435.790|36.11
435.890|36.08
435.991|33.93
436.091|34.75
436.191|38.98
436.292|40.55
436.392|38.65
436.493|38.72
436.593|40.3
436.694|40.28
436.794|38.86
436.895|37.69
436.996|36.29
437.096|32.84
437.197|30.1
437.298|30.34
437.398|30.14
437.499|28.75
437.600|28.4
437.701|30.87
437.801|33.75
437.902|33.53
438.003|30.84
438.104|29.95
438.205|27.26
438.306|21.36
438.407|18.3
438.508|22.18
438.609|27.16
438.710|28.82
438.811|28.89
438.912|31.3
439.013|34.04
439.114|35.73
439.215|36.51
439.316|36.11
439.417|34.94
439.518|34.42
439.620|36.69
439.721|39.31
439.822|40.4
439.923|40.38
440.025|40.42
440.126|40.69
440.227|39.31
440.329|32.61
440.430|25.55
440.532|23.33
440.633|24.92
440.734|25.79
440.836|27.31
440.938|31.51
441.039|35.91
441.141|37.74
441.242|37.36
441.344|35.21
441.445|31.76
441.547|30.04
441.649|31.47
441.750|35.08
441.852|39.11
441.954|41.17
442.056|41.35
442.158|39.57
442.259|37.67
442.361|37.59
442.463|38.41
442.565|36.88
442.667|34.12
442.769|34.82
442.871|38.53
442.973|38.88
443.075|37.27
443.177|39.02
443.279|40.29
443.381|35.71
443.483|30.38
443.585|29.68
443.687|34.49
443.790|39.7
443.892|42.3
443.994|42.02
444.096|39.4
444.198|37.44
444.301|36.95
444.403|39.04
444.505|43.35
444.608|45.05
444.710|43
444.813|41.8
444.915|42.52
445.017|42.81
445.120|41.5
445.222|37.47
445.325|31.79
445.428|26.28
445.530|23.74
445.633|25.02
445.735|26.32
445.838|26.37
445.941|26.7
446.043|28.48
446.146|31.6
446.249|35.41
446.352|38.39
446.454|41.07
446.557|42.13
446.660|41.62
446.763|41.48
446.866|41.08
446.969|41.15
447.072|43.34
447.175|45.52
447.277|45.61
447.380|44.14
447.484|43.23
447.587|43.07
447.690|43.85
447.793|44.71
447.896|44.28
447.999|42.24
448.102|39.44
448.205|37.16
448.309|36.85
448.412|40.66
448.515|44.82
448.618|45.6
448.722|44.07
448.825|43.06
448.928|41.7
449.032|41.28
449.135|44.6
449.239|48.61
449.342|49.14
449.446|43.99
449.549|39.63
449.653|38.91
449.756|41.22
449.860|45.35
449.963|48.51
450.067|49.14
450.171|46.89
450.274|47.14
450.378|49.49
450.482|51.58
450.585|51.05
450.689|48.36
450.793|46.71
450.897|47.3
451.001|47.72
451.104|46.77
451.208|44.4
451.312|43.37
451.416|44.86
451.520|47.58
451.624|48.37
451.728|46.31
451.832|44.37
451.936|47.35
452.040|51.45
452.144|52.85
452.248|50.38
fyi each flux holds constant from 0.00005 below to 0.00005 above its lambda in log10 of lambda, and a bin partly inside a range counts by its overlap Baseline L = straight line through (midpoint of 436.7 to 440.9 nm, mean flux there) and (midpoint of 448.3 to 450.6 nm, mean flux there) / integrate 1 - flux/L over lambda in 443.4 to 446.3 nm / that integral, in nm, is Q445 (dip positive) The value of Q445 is 0.29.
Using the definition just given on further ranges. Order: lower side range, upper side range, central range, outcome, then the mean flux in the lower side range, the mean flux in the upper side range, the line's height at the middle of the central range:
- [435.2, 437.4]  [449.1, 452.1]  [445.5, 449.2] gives 0.379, 33.8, 46.6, 43.7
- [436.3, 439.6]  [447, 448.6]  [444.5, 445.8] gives 0.128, 32.2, 42.7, 39.9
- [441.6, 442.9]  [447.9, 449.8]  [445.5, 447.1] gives 0.233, 37.4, 42.4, 40.5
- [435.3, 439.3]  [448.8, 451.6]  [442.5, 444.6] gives 0.058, 32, 45.9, 38.7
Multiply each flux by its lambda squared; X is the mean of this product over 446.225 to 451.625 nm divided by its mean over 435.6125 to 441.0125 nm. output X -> 1.4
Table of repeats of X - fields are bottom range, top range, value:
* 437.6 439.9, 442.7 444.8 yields 1.25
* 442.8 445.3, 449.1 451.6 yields 1.22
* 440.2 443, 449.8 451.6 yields 1.44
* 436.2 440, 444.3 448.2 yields 1.20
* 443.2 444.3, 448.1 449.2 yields 1.15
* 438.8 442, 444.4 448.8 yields 1.17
